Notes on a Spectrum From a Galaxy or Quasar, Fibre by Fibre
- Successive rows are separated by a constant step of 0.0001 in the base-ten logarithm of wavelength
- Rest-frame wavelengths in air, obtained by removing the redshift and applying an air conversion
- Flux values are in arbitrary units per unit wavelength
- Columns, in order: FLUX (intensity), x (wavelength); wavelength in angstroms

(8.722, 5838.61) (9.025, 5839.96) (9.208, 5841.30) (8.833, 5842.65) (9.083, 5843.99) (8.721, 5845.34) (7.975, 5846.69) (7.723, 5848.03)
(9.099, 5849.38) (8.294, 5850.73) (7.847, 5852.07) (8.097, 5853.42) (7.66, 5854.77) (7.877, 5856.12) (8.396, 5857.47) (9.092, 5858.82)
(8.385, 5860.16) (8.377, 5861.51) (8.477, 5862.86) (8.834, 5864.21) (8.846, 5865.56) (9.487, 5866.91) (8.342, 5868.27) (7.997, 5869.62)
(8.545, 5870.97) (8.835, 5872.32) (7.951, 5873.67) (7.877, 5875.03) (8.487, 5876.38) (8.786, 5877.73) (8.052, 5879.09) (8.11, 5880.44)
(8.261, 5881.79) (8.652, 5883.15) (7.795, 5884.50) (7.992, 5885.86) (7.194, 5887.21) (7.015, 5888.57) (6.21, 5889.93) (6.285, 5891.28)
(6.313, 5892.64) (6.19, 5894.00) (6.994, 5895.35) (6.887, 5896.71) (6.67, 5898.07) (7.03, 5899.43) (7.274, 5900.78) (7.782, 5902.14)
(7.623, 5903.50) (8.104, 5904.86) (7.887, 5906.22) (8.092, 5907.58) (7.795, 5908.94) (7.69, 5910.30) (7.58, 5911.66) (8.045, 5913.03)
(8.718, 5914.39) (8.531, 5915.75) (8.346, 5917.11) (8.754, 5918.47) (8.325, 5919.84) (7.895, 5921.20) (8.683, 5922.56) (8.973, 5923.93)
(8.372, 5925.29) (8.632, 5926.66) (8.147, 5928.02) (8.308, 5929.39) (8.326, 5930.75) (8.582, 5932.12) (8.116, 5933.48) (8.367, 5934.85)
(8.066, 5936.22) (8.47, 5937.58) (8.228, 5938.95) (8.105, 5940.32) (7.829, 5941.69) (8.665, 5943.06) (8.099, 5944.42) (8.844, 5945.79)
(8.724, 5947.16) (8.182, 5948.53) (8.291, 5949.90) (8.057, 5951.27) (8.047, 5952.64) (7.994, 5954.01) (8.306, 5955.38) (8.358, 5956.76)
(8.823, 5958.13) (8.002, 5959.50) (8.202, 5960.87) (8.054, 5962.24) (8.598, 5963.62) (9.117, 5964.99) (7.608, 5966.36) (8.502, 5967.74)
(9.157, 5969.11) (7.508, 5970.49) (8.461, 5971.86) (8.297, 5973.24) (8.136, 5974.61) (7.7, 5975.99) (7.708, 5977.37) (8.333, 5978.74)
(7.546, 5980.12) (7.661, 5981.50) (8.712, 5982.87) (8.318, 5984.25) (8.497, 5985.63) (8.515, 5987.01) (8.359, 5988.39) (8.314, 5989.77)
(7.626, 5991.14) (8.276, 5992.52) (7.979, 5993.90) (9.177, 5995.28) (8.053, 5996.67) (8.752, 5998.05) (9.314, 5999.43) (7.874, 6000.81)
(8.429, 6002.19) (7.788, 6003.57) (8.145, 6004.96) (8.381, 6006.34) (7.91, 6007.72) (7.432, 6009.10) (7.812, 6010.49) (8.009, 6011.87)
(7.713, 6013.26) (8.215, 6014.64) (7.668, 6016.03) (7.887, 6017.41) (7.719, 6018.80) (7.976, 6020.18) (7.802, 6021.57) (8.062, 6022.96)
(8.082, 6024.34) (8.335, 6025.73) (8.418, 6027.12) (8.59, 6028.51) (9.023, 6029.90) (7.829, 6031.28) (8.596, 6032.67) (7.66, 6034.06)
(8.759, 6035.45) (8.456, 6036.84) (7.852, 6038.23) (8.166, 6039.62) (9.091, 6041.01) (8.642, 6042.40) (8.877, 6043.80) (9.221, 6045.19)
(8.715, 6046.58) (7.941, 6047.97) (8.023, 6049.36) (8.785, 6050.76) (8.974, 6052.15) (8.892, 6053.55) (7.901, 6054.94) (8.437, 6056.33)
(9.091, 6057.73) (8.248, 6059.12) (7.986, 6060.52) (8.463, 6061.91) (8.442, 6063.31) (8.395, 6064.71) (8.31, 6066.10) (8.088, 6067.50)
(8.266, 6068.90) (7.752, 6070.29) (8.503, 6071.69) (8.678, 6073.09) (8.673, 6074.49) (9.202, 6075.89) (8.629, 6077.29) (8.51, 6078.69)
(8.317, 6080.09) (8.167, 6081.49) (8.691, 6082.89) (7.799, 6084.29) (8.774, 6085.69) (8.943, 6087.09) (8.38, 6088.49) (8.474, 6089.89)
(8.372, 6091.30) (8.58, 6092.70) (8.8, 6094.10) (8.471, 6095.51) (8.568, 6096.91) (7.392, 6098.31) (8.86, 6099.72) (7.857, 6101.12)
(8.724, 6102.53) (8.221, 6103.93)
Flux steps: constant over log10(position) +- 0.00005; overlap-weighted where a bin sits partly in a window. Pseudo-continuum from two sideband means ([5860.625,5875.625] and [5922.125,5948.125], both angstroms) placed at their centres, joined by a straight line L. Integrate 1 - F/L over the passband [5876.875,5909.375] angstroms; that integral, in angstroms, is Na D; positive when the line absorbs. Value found 3.8 angstroms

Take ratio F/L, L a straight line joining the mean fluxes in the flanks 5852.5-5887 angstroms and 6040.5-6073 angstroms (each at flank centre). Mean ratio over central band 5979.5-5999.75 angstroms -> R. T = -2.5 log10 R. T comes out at 0.014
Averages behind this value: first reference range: 8.35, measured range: 8.32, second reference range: 8.48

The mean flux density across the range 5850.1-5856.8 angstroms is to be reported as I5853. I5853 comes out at 7.95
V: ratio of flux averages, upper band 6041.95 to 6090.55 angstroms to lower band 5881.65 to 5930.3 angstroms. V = 1.1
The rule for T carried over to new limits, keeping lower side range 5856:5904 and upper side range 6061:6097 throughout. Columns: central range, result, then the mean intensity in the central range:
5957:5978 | -0.02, 8.26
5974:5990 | 0.00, 8.14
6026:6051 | -0.02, 8.47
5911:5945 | -0.04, 8.33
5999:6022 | 0.04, 7.99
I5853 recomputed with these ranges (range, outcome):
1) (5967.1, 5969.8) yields 8.84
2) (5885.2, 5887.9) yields 7.59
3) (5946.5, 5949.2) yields 8.45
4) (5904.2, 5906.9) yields 7.99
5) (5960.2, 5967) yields 8.32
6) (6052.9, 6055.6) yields 8.41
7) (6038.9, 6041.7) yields 8.62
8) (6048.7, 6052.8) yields 8.59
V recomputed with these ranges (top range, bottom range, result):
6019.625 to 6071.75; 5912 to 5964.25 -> 1.01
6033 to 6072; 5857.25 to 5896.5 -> 1.06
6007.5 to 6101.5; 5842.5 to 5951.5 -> 1.03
